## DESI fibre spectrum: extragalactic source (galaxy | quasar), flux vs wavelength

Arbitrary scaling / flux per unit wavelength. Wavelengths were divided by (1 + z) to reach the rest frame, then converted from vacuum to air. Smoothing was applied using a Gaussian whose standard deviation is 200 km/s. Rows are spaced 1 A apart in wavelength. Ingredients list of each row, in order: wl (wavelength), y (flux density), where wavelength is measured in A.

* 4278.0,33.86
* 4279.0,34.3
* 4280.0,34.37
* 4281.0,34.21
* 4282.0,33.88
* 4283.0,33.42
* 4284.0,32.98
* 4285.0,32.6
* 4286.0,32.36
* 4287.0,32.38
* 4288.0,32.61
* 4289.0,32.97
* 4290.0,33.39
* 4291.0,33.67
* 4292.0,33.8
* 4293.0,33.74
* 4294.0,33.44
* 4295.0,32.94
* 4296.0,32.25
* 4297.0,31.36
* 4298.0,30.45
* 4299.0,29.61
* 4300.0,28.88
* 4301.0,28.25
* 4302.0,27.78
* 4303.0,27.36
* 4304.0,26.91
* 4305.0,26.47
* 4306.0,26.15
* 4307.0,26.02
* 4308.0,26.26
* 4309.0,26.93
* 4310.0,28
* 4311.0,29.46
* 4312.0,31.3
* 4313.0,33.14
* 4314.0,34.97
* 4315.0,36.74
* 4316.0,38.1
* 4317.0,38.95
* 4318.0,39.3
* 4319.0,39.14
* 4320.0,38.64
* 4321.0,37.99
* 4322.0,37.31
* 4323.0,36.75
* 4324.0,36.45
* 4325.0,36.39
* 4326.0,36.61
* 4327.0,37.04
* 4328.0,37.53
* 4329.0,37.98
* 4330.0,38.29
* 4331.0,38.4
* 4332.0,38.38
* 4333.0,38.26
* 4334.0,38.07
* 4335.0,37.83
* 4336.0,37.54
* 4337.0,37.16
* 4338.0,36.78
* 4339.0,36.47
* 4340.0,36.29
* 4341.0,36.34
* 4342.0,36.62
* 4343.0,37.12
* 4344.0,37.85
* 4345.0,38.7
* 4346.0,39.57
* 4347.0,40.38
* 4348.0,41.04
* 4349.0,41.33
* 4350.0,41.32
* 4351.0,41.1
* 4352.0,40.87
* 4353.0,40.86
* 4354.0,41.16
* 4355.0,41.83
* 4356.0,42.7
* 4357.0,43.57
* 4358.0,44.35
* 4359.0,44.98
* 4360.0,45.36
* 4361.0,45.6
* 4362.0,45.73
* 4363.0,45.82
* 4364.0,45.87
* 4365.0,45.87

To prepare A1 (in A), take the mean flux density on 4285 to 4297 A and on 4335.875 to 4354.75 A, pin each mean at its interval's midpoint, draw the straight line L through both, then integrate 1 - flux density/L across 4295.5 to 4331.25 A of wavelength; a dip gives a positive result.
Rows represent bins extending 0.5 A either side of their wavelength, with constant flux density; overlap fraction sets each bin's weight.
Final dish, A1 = 2.4 A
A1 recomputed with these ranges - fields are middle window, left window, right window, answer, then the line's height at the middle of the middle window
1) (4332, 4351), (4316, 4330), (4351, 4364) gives 1.2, 40.9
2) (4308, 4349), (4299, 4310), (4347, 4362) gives -2.6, 34.6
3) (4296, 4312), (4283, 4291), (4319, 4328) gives 3.1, 34.9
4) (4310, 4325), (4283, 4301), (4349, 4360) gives 0.2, 36.4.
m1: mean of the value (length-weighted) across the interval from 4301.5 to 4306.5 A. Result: 26.9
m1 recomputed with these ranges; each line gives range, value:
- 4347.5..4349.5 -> 41.2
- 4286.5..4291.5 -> 33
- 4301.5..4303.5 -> 27.6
